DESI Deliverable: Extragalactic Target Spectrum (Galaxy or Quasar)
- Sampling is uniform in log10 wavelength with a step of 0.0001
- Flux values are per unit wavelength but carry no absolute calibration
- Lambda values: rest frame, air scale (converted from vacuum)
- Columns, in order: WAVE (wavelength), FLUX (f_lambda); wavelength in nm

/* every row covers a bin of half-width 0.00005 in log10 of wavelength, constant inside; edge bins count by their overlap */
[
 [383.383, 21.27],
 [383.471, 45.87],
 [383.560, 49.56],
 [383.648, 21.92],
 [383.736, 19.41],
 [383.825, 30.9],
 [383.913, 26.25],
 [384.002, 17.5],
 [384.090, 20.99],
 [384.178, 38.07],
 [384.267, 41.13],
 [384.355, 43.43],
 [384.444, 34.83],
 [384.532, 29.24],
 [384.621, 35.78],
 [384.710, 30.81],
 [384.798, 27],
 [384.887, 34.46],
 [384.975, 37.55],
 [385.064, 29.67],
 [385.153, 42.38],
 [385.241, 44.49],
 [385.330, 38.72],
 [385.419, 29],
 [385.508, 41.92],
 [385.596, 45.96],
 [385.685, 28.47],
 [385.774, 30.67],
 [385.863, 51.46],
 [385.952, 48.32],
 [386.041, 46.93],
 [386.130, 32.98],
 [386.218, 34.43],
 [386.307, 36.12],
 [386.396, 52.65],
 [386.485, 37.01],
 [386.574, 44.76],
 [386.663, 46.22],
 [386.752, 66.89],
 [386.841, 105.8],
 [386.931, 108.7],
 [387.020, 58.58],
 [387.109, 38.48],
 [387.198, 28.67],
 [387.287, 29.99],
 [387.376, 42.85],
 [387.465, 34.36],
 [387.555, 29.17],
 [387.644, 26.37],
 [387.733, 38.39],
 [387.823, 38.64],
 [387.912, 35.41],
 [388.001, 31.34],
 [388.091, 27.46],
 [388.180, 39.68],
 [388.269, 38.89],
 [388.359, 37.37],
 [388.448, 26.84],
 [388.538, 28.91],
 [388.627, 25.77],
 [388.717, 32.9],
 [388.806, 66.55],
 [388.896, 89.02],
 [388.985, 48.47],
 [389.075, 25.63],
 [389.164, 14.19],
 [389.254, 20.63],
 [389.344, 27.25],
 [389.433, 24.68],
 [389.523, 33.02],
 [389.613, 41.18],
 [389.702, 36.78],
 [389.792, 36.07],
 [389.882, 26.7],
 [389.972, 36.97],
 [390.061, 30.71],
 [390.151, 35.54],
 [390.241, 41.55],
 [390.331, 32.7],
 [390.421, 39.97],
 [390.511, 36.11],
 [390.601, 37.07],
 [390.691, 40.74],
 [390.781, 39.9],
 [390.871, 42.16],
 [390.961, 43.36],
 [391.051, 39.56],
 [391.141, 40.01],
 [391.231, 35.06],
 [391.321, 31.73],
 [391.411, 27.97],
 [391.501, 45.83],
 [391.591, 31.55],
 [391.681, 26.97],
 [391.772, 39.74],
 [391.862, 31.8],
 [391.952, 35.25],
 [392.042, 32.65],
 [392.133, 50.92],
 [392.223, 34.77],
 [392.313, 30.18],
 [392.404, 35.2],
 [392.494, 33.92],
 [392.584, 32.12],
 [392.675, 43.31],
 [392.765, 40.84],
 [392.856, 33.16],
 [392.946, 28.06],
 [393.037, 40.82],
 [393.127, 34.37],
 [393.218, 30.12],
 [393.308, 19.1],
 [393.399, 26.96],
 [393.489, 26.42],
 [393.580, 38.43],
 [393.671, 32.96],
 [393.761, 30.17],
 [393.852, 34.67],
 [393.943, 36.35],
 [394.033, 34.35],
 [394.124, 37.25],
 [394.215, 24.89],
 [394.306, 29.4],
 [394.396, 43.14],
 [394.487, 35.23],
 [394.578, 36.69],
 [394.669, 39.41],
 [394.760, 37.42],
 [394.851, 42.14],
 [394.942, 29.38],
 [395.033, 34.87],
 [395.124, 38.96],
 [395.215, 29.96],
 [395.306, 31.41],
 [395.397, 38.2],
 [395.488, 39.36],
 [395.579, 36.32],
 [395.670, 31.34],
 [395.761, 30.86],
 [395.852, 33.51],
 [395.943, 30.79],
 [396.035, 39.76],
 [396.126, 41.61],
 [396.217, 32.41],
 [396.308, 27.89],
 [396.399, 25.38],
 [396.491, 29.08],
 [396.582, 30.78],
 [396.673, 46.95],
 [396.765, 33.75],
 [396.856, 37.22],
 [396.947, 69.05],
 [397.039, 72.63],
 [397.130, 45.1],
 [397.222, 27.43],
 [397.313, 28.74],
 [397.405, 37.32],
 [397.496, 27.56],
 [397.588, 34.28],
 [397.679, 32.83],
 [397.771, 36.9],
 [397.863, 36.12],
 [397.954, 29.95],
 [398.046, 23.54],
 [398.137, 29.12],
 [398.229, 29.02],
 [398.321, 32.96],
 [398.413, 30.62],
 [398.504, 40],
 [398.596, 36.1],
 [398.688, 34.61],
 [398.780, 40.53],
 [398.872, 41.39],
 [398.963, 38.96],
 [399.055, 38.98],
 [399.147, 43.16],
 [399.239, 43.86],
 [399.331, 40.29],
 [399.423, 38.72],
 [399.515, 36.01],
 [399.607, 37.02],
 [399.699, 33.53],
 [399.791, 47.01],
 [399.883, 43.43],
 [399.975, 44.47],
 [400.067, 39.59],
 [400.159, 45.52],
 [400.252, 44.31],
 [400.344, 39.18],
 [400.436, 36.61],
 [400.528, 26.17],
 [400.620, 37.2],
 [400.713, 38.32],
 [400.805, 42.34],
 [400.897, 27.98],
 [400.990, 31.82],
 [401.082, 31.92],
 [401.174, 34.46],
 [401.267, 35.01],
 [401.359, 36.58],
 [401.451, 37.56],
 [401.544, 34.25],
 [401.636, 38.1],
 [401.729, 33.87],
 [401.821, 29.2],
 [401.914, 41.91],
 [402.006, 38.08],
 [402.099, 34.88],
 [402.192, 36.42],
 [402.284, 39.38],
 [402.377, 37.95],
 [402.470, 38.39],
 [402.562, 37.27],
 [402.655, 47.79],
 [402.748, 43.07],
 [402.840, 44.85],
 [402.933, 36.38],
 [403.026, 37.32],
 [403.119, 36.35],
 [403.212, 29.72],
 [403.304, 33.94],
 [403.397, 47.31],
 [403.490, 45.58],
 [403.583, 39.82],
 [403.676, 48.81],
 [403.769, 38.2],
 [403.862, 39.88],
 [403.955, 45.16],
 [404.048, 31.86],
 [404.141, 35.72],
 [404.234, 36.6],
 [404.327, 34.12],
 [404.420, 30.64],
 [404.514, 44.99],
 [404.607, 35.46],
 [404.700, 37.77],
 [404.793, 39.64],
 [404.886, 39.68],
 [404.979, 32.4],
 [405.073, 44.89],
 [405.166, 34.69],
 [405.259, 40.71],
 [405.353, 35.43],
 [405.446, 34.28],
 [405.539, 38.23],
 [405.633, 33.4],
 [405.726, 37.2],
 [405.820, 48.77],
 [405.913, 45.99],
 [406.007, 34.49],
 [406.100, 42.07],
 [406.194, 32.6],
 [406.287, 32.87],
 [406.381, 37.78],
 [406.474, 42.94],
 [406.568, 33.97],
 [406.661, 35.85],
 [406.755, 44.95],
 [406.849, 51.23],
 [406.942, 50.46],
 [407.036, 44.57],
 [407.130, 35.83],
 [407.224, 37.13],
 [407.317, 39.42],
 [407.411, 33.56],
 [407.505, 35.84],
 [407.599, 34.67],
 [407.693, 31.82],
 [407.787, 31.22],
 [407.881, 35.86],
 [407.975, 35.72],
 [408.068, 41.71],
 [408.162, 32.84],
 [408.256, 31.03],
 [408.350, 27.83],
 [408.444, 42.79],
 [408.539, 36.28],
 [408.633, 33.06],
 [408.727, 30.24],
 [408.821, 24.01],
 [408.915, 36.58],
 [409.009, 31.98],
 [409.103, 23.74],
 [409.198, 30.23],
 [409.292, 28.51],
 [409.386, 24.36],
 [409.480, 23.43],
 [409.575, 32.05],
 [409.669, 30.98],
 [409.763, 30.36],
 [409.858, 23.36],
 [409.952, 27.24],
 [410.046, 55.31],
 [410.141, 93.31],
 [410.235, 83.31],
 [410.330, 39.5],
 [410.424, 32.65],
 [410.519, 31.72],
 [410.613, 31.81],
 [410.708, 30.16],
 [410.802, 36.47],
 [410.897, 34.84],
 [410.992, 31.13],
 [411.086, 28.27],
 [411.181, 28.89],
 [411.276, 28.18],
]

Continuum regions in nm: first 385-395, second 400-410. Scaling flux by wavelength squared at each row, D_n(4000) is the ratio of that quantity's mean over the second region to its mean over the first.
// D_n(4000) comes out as 1.04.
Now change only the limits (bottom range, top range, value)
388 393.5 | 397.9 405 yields 1.12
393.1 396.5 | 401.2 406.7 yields 1.19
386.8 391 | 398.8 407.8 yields 1.05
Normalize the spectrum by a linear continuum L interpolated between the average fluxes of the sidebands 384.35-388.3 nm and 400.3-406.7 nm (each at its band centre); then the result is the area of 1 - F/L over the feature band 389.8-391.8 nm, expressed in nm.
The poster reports 0.191 nm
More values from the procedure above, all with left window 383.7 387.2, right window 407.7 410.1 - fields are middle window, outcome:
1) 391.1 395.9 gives 0.457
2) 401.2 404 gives -0.338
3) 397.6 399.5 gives 0.013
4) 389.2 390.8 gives 0.214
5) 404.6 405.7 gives -0.120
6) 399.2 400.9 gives -0.178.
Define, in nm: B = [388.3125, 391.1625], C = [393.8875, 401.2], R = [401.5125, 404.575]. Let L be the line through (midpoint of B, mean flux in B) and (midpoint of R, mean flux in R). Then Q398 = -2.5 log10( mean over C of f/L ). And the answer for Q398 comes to 0.04 mag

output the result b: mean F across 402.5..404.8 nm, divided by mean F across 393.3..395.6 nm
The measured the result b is 1.14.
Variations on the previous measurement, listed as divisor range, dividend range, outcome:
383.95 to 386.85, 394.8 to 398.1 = 0.91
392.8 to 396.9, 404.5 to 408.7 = 1.12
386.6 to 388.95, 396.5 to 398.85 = 0.82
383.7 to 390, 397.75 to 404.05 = 0.98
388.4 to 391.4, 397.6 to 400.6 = 1.02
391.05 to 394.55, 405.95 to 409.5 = 1.03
